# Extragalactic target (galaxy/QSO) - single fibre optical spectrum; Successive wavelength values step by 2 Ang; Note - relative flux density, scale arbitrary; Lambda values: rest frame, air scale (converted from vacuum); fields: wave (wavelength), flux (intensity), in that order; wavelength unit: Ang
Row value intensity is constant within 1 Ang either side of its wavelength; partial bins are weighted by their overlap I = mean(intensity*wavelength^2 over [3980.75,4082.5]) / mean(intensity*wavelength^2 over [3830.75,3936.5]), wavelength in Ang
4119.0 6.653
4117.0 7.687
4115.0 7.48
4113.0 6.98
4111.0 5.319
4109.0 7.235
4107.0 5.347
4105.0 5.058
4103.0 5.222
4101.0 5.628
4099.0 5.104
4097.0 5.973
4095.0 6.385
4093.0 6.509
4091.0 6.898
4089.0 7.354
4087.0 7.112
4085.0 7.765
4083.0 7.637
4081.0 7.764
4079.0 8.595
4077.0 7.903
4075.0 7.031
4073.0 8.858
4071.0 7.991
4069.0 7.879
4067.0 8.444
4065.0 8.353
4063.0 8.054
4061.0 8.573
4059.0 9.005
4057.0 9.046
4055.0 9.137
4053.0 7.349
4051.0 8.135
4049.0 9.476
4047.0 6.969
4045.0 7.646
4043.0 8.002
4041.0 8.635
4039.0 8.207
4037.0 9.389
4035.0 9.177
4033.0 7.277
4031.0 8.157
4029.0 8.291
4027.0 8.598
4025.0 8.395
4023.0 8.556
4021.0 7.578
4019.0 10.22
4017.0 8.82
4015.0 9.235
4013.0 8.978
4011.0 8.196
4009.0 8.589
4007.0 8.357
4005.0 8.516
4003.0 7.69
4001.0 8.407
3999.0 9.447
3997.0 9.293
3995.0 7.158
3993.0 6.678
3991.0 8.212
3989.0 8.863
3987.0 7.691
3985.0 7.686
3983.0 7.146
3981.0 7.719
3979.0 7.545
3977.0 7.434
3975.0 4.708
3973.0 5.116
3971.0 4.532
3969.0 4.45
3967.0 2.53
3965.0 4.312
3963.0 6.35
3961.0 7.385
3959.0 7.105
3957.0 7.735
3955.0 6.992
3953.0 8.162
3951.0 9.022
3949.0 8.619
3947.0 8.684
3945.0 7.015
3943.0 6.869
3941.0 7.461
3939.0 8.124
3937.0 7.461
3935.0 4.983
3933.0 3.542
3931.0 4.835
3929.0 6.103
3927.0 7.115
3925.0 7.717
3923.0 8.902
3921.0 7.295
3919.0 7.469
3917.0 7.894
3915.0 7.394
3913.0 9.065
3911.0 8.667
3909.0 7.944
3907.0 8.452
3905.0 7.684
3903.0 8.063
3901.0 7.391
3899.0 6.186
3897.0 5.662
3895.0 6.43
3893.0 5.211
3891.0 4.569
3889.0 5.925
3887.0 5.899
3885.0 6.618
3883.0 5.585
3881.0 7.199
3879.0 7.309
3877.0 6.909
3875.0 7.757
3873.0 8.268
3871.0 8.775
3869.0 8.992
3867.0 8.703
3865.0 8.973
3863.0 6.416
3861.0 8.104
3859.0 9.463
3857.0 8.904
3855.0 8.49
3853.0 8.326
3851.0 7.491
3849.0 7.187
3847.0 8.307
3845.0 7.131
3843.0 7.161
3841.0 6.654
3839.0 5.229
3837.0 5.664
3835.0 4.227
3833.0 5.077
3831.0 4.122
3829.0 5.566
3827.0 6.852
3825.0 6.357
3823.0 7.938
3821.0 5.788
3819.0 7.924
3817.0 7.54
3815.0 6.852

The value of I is 1.3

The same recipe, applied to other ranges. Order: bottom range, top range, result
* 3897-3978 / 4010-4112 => 1.20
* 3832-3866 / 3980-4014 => 1.22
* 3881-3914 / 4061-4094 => 1.24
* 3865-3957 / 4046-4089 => 1.21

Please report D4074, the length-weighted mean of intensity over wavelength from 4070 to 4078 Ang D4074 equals 7.95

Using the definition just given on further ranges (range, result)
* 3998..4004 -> 8.51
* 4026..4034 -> 8.08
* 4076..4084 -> 7.97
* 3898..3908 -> 7.56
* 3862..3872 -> 8.37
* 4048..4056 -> 8.52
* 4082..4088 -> 7.5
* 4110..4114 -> 6.15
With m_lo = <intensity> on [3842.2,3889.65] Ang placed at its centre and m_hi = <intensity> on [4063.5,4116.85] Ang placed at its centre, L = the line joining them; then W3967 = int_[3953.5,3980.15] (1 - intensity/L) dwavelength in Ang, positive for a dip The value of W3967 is 5.3 Ang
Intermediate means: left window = 7.68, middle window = 5.91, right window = 7.01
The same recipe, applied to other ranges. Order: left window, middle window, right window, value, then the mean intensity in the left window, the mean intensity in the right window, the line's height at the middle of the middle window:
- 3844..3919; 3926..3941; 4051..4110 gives 2.7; 7.5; 7.37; 7.46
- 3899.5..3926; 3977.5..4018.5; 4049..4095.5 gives -1.4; 7.96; 7.95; 7.96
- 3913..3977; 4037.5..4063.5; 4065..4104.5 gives -4.8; 6.69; 7.16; 7.05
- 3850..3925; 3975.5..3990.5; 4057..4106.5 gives -0.4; 7.53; 7.31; 7.42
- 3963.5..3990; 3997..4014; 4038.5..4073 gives -4.0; 6.14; 8.31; 6.93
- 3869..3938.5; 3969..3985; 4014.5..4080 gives 3.0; 6.99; 8.39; 7.7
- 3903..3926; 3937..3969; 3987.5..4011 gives 4.4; 8.04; 8.27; 8.15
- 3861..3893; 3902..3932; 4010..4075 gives -0.7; 7.16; 8.44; 7.47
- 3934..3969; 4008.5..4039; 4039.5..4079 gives -3.2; 6.92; 8.24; 7.81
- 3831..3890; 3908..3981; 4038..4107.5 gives 4.7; 7.21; 7.53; 7.34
